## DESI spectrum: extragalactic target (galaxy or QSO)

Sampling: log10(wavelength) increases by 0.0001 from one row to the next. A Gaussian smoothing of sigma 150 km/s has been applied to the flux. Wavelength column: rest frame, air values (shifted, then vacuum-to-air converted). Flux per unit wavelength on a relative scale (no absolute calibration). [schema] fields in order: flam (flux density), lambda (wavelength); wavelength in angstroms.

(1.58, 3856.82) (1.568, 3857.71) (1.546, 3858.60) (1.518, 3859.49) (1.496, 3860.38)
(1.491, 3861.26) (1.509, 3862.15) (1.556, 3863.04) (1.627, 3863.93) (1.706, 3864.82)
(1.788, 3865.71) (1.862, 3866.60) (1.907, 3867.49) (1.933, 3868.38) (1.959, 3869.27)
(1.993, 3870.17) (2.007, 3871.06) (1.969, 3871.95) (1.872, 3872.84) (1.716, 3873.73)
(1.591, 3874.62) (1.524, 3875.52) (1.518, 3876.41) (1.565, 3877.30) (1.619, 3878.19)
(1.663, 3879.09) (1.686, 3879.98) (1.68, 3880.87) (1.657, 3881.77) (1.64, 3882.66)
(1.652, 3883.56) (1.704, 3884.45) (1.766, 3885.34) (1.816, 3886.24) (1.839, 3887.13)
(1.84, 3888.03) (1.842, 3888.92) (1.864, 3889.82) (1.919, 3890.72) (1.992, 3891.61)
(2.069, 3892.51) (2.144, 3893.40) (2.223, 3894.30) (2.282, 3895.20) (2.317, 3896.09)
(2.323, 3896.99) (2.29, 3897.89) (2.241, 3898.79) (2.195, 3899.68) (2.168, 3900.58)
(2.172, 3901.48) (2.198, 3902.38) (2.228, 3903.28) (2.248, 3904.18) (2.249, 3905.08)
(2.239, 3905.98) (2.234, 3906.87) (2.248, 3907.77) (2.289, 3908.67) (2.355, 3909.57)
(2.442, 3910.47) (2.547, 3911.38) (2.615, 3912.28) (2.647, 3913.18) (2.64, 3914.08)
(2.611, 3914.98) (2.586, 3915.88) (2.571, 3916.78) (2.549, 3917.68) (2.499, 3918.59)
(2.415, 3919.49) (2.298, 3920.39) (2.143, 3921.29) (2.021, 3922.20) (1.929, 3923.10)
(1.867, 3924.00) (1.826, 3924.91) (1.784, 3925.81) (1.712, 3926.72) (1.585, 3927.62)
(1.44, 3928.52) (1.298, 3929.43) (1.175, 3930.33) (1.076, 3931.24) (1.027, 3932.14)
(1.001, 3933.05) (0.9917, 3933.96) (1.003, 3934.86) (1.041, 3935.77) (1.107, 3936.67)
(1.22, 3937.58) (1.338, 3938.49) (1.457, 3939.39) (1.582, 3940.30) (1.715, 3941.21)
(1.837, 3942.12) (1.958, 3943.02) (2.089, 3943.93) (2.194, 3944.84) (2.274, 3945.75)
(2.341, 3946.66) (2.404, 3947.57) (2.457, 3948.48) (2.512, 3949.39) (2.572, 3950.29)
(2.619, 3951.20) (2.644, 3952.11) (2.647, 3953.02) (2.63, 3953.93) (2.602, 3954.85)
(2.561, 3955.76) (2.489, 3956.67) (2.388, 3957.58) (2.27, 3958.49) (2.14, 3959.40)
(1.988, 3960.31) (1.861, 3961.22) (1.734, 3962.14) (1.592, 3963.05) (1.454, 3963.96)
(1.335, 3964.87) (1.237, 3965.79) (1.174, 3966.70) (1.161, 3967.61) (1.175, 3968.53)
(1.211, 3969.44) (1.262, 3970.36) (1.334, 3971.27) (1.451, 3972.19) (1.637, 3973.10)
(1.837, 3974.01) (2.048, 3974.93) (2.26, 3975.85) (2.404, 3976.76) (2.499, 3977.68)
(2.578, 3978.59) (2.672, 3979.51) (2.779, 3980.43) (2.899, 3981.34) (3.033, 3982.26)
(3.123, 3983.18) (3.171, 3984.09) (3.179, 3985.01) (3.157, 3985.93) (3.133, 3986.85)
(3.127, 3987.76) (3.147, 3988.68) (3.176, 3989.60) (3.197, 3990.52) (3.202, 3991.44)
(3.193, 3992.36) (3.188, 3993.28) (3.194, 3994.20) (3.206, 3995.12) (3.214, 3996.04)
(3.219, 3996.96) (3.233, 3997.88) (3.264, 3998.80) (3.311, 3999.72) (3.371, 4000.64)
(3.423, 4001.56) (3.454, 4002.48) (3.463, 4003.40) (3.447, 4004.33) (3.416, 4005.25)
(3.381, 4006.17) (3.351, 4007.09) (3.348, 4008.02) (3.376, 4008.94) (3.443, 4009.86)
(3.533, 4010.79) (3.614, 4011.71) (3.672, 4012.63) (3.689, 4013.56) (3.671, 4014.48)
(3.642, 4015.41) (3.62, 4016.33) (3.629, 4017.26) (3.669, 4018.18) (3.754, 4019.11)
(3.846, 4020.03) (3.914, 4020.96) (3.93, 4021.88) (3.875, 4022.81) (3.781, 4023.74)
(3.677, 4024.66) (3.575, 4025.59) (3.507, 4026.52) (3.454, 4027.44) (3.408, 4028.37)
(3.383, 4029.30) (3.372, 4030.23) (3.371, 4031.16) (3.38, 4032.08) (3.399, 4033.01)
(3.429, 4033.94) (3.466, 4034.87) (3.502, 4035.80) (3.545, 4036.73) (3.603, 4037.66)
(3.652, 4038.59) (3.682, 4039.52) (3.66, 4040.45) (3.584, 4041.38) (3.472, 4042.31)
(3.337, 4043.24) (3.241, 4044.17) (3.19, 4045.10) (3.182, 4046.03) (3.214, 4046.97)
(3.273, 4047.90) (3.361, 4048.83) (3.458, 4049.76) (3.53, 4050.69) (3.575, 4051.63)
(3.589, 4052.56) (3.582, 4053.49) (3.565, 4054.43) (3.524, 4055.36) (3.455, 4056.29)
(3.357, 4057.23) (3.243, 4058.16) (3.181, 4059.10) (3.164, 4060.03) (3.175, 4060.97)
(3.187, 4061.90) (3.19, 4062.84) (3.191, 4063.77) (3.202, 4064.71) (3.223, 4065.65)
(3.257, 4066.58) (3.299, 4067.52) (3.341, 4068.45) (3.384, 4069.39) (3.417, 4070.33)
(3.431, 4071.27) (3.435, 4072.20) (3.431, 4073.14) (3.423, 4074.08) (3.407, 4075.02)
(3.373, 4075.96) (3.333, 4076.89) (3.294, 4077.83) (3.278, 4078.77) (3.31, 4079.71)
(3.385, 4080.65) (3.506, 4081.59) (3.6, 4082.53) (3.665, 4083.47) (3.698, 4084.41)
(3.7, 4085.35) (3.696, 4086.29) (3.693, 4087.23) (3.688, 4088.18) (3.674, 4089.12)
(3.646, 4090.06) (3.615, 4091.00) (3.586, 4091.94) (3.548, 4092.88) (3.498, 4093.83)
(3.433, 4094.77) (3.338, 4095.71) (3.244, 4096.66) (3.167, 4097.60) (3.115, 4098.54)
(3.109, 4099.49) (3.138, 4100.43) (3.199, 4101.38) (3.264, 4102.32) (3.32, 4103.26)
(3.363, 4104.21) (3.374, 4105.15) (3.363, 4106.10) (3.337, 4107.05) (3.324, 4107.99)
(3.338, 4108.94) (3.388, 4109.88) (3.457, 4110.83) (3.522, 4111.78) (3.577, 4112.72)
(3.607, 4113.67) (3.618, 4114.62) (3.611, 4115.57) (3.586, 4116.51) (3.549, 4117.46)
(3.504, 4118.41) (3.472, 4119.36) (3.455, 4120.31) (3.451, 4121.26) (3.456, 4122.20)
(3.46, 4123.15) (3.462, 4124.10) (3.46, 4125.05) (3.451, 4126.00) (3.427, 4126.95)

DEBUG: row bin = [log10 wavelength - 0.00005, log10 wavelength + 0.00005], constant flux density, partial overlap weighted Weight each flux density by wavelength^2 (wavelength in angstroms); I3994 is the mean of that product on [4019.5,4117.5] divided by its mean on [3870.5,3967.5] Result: 1.89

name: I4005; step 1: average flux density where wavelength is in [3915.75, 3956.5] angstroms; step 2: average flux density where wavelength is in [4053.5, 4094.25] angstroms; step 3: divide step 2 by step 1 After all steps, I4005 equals 1.78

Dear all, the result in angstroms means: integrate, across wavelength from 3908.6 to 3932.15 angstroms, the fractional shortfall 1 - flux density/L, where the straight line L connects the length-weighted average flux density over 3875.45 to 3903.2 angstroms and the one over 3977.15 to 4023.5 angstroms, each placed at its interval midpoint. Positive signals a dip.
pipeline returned 2.2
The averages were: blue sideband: 1.93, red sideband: 3.33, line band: 2.09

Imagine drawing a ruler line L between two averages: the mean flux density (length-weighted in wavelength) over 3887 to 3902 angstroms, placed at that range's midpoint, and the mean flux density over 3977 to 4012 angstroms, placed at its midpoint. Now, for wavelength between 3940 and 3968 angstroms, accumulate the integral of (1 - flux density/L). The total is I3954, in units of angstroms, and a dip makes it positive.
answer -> 6.7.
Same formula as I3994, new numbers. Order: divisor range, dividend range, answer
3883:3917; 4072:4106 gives 1.72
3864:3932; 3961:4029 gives 1.55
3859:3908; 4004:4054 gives 2.00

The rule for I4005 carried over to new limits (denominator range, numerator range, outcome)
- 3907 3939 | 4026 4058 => 1.83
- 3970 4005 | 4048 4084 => 1.18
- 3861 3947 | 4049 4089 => 1.80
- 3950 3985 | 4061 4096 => 1.62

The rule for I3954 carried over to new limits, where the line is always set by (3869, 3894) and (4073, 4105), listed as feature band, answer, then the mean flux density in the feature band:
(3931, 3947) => 5.3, 1.51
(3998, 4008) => -2.3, 3.38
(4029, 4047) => -2.4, 3.44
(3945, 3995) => 2.7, 2.36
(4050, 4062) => -0.9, 3.4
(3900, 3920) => -3.7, 2.4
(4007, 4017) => -2.6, 3.55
